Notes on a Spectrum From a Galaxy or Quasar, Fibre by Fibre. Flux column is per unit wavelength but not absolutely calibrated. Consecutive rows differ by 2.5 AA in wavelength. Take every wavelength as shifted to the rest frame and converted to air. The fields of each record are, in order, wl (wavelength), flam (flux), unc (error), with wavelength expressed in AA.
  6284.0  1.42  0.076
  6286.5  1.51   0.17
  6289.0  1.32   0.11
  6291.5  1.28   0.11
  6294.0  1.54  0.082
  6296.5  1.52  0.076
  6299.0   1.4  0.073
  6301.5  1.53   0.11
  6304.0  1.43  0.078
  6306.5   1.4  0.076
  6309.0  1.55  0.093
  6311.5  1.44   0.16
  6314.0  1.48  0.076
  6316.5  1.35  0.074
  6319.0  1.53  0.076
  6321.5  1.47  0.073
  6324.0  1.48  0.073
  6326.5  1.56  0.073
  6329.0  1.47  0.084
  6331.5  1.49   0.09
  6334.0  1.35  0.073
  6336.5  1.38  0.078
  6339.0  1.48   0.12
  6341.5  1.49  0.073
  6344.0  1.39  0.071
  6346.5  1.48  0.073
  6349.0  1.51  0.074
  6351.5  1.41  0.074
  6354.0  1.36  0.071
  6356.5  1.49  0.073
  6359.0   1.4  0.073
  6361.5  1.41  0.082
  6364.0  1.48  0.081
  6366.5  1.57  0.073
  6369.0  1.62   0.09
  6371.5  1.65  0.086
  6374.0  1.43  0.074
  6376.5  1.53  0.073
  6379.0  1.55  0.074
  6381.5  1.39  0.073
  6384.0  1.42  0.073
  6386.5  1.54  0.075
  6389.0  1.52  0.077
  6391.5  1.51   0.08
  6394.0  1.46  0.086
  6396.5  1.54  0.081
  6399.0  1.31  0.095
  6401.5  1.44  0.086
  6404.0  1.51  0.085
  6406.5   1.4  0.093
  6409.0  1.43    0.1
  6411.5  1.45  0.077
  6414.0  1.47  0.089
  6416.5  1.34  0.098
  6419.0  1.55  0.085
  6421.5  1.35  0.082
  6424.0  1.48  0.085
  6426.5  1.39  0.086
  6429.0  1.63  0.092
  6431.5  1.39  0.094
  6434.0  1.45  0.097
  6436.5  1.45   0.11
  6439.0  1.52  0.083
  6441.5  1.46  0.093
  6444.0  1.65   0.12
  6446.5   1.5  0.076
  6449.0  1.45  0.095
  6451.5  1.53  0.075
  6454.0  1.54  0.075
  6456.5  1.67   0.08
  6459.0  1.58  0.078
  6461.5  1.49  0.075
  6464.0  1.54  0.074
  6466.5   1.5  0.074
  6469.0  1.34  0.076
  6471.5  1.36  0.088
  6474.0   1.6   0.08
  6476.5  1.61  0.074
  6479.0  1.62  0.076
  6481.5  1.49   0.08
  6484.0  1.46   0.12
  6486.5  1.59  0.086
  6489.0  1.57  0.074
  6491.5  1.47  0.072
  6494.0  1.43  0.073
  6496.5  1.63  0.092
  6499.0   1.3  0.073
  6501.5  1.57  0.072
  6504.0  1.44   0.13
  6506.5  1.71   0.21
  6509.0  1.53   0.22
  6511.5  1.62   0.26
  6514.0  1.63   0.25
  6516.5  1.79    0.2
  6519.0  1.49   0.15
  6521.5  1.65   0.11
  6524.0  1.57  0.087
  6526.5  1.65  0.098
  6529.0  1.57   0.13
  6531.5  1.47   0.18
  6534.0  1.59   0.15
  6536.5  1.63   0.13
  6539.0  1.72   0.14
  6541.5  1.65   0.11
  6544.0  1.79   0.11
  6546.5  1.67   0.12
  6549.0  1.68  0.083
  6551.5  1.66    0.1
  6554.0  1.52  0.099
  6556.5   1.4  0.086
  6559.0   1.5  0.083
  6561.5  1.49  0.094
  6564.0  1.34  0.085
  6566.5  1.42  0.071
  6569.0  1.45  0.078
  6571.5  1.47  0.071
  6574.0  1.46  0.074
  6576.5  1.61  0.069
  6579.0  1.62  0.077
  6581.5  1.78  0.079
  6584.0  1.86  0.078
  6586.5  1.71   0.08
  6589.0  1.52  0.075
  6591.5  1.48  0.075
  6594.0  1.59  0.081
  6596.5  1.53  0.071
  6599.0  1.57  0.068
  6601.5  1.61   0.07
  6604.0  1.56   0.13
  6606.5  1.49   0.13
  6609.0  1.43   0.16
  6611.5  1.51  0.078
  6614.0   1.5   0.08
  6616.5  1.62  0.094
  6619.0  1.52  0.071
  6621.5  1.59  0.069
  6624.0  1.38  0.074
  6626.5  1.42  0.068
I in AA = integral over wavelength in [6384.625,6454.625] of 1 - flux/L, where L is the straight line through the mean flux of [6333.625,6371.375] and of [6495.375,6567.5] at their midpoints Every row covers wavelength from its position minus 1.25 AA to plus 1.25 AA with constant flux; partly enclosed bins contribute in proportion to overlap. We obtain 1.5 AA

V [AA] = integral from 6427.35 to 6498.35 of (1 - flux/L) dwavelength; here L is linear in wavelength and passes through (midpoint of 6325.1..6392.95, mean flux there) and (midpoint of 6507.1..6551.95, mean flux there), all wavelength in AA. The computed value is 2.49 AA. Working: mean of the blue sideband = 1.48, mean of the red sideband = 1.63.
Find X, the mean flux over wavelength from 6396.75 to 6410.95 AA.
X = 1.43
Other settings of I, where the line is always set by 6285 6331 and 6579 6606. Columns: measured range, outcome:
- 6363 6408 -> 0.3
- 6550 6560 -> 0.5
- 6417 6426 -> 0.5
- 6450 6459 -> -0.2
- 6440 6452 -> 0.1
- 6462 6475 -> 0.7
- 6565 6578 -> 1.0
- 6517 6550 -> -0.9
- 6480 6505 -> 1.0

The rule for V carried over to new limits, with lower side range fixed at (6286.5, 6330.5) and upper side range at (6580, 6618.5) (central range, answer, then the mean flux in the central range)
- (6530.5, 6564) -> -0.61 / 1.59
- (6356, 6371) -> -0.22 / 1.5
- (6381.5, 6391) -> 0.06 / 1.48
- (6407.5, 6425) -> 0.78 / 1.44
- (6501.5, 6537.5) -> -1.07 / 1.59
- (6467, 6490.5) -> 0.25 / 1.51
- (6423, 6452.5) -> 0.43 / 1.49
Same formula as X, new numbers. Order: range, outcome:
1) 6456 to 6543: 1.56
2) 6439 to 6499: 1.52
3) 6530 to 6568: 1.57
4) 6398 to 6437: 1.44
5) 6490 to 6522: 1.56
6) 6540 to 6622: 1.56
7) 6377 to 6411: 1.46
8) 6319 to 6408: 1.47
